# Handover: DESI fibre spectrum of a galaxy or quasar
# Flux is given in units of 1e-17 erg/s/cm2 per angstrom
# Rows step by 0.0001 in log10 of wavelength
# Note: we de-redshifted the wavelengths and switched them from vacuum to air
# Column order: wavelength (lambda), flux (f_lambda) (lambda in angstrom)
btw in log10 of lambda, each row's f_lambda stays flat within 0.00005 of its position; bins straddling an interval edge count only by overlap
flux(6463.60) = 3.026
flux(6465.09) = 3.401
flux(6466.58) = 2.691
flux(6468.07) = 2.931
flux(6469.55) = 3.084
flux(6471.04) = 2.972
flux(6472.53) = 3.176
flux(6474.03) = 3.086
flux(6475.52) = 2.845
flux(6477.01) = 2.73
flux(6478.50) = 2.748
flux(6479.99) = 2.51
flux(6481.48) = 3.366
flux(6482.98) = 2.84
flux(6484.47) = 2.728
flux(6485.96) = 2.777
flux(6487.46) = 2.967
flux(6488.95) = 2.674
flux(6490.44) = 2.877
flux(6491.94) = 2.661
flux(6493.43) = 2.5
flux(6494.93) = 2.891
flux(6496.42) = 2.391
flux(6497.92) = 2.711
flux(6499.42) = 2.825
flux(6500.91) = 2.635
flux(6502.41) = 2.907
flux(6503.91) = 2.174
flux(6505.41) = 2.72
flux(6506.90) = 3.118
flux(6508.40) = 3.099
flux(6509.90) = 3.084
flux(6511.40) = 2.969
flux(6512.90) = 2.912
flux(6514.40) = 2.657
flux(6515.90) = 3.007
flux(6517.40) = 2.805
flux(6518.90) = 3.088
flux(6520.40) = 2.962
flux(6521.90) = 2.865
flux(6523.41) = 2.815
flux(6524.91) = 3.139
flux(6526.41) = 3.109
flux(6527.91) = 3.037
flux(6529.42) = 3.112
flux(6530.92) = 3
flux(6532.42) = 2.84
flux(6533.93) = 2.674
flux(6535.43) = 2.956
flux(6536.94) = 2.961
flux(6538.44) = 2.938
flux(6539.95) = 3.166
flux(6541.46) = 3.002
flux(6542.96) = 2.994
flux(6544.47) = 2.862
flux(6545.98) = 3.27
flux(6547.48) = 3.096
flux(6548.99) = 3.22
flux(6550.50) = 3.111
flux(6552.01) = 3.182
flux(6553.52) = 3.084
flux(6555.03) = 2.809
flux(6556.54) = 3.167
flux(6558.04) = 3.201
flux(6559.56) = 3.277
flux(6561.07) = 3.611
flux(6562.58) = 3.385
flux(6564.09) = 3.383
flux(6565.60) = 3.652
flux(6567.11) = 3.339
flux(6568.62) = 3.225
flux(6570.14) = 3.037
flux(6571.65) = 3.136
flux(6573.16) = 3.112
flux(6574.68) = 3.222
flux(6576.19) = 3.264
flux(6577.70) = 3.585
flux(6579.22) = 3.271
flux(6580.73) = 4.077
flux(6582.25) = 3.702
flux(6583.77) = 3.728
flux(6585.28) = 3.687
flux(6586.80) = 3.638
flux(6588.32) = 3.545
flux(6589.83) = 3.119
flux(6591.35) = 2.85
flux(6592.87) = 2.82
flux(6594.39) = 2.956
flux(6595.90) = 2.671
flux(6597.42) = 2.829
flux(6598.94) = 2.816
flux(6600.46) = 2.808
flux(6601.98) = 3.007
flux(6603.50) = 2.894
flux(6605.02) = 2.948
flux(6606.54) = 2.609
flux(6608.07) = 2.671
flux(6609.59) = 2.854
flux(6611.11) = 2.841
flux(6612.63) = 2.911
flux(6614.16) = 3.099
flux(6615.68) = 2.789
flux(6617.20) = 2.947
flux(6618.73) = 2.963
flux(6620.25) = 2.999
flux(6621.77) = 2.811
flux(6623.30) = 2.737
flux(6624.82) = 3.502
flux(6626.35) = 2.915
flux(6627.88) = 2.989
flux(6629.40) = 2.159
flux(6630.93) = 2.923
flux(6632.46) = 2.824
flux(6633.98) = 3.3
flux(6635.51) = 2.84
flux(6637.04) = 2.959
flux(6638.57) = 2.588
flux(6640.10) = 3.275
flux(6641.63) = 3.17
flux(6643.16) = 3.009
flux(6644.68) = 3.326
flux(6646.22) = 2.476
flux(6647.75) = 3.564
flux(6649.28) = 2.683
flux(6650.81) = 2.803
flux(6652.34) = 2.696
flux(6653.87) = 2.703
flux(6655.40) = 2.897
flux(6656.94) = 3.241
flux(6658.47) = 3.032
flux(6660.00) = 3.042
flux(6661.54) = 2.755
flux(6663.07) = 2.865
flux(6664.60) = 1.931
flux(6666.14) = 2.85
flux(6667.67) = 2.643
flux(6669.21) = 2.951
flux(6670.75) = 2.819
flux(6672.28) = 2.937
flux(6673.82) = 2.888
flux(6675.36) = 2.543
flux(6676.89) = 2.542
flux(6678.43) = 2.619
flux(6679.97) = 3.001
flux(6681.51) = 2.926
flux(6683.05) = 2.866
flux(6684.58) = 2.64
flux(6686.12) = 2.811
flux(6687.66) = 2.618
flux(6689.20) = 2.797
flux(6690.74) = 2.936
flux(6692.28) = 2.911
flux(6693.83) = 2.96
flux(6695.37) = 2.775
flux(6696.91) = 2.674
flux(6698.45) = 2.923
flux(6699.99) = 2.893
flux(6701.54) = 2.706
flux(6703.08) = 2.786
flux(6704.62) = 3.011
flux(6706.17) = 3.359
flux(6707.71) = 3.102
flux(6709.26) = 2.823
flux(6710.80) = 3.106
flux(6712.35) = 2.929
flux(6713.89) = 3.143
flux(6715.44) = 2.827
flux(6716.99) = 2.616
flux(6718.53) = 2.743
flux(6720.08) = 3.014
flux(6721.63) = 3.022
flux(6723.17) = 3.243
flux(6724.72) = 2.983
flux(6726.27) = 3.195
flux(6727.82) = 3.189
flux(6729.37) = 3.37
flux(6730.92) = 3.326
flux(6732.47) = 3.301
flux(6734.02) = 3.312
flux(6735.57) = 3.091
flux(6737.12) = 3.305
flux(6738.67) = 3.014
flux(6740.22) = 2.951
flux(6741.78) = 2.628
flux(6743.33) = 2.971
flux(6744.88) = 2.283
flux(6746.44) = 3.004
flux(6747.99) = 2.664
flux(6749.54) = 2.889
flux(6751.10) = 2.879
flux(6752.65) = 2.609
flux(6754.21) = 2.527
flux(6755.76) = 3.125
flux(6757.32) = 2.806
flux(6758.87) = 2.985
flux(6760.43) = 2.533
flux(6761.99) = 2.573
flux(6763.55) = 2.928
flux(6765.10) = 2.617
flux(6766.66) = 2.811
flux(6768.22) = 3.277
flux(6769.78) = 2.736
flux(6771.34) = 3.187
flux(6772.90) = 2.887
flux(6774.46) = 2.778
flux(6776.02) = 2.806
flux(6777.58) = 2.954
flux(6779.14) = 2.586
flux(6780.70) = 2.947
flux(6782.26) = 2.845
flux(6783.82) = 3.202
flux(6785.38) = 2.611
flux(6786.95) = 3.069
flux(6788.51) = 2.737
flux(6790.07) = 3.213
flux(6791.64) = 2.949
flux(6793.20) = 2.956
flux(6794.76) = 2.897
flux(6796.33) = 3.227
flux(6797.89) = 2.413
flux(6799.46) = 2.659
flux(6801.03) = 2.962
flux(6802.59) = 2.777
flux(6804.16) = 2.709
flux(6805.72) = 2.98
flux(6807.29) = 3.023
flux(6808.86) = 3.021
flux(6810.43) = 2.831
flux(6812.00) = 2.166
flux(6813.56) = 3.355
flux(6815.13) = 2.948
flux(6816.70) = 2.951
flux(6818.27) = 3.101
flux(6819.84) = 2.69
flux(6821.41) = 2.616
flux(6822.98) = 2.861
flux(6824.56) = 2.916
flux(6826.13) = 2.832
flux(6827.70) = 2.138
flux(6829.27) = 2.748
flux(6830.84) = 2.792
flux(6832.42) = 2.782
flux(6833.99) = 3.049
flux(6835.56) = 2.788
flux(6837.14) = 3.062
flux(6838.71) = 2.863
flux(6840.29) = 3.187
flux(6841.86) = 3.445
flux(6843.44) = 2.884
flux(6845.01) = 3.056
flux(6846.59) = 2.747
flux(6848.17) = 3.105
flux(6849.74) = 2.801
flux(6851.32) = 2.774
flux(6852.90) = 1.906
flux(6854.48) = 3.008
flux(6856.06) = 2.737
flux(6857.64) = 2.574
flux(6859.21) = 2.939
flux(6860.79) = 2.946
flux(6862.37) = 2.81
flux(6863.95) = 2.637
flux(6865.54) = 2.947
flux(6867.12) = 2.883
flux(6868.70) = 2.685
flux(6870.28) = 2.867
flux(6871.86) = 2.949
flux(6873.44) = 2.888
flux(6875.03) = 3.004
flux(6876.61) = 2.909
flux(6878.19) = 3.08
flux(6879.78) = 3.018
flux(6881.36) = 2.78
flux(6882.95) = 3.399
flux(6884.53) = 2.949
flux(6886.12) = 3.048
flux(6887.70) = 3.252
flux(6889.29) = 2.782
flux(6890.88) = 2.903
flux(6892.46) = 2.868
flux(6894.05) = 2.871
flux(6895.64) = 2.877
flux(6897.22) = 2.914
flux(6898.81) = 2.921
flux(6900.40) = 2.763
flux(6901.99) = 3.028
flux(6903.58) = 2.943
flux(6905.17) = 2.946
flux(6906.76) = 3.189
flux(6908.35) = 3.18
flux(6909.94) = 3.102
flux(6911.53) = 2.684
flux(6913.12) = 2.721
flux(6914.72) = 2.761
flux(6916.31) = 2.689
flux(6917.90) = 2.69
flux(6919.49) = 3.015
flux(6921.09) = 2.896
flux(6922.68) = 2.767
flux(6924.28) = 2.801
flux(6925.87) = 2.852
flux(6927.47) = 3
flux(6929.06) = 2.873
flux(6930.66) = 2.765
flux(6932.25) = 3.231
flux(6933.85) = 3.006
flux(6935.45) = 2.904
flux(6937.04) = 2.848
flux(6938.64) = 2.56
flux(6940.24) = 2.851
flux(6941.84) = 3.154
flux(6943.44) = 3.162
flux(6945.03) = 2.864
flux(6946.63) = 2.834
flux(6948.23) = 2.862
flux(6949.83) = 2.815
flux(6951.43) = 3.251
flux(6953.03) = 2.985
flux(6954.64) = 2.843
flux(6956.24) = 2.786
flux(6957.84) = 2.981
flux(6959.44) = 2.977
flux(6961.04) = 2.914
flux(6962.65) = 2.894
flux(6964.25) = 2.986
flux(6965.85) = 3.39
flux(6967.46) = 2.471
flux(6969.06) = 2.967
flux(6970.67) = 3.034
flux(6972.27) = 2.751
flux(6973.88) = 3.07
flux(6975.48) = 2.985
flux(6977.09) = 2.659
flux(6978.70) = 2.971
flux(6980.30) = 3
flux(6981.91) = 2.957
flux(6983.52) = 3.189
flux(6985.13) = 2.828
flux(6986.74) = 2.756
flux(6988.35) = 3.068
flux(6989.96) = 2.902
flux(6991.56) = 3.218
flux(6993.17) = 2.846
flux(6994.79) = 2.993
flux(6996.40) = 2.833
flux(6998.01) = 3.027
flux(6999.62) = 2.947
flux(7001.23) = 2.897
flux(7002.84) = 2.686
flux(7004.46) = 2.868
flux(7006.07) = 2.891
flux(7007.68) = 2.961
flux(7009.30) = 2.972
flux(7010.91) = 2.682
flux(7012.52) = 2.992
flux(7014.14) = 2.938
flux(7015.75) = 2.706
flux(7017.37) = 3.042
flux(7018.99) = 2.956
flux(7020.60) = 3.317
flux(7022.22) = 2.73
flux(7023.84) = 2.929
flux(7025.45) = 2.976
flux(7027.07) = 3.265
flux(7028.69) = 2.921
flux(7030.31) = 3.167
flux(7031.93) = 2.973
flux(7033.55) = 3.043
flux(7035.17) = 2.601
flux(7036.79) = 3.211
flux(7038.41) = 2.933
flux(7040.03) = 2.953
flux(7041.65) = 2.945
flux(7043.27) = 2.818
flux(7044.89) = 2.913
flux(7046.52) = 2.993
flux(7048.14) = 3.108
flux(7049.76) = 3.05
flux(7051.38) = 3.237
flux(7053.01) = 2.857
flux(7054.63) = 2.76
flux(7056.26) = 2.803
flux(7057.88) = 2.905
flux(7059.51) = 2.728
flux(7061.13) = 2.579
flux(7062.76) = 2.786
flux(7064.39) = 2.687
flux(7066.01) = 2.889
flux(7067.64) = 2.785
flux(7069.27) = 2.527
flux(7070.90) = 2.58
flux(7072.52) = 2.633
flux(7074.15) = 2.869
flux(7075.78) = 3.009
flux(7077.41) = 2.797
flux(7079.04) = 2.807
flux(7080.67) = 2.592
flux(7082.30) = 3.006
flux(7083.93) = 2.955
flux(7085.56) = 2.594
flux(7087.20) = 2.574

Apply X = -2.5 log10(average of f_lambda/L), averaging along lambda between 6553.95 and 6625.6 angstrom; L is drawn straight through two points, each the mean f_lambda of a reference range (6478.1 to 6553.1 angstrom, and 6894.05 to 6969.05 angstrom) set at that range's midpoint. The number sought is -0.084 mag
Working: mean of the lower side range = 2.9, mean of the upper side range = 2.91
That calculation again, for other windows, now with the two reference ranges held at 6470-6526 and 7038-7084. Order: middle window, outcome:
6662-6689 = 0.04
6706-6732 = -0.08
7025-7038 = -0.06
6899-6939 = -0.02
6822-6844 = -0.01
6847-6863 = 0.03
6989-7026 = -0.03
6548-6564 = -0.13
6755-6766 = 0.02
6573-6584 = -0.23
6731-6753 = -0.04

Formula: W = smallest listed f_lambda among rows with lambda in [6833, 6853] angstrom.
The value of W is 1.906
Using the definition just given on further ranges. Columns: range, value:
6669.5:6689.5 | 2.542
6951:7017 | 2.471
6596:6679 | 1.931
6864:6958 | 2.56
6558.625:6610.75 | 2.609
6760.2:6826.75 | 2.166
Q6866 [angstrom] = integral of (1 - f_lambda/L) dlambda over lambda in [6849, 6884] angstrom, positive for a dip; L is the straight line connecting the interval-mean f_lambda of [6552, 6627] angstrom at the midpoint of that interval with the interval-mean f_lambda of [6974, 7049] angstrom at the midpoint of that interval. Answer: 2.0 angstrom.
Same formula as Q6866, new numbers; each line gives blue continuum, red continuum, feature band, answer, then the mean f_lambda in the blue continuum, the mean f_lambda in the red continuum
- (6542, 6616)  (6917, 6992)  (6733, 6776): 2.53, 3.15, 2.93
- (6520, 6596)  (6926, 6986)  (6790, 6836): 2.78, 3.18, 2.93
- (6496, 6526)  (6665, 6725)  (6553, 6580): -3.89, 2.85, 2.86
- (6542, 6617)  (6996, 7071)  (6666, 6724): 4.10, 3.15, 2.9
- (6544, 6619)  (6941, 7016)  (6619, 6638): 1.28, 3.15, 2.93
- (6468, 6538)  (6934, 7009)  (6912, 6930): 0.62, 2.87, 2.93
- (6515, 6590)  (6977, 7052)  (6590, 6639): 4.40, 3.19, 2.96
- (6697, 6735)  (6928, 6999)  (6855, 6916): 1.12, 3.03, 2.94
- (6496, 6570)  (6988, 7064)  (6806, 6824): 0.57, 3.01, 2.93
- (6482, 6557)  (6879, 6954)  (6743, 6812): 1.84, 2.91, 2.93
